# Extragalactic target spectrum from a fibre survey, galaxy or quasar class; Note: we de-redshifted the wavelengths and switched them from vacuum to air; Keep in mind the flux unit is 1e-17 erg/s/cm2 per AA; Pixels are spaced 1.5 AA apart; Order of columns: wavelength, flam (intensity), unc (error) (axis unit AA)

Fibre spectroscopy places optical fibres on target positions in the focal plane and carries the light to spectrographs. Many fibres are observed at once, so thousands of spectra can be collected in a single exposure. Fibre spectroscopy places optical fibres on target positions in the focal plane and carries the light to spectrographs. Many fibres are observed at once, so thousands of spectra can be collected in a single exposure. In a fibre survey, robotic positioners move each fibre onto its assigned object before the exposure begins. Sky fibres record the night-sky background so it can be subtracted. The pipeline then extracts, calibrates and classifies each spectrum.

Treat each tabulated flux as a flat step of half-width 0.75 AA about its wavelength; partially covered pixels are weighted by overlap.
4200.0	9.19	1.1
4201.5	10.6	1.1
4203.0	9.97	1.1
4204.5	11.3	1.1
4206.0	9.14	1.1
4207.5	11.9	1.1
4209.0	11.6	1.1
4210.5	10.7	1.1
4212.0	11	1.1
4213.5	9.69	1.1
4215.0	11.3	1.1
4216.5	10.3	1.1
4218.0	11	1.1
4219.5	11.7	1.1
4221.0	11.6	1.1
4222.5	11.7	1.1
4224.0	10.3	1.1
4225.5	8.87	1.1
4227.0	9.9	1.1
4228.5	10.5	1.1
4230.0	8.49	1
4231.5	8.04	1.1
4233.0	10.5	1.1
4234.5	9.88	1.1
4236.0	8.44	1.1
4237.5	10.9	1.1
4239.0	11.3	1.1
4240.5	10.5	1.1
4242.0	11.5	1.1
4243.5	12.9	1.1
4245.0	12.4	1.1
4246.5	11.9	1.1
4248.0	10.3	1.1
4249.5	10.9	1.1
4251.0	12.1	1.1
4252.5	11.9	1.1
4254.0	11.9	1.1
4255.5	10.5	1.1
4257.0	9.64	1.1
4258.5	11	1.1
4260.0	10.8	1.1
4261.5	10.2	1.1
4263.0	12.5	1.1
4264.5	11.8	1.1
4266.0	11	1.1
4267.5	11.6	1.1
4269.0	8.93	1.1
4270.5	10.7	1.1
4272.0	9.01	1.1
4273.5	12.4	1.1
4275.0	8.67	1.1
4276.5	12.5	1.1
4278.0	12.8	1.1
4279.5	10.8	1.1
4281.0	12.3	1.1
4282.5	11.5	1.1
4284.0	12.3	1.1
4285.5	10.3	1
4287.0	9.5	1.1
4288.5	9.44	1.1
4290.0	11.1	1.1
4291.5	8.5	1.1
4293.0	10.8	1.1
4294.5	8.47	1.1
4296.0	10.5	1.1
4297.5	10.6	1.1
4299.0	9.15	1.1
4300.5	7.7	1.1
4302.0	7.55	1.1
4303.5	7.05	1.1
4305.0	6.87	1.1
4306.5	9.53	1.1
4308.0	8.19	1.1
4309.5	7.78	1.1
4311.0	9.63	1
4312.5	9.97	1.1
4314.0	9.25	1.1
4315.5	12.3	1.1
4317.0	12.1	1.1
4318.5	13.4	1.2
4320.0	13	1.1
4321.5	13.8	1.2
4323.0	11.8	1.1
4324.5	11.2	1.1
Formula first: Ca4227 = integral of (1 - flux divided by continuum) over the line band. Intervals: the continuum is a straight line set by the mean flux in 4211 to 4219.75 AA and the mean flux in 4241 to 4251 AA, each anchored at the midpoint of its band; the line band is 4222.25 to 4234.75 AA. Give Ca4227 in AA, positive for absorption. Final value 1.60 AA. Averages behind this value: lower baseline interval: 10.8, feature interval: 9.72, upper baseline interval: 11.7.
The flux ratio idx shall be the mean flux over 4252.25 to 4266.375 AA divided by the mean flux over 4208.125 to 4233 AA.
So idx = 1.1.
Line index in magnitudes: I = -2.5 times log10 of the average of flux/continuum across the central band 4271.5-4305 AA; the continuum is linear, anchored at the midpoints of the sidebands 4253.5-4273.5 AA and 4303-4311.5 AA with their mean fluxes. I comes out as -0.08 mag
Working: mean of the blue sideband 10.8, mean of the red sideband 8.17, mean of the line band 10.1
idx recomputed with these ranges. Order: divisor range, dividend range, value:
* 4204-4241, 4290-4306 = 0.85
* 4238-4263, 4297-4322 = 0.87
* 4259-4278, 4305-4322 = 0.97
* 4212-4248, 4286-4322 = 0.93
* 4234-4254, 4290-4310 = 0.78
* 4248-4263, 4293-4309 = 0.78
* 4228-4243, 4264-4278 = 1.08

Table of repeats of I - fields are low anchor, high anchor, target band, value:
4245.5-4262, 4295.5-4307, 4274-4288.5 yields -0.16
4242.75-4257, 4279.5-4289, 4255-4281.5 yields 0.03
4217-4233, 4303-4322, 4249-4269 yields -0.09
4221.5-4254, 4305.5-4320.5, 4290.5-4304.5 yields 0.17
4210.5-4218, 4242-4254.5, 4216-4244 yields 0.07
